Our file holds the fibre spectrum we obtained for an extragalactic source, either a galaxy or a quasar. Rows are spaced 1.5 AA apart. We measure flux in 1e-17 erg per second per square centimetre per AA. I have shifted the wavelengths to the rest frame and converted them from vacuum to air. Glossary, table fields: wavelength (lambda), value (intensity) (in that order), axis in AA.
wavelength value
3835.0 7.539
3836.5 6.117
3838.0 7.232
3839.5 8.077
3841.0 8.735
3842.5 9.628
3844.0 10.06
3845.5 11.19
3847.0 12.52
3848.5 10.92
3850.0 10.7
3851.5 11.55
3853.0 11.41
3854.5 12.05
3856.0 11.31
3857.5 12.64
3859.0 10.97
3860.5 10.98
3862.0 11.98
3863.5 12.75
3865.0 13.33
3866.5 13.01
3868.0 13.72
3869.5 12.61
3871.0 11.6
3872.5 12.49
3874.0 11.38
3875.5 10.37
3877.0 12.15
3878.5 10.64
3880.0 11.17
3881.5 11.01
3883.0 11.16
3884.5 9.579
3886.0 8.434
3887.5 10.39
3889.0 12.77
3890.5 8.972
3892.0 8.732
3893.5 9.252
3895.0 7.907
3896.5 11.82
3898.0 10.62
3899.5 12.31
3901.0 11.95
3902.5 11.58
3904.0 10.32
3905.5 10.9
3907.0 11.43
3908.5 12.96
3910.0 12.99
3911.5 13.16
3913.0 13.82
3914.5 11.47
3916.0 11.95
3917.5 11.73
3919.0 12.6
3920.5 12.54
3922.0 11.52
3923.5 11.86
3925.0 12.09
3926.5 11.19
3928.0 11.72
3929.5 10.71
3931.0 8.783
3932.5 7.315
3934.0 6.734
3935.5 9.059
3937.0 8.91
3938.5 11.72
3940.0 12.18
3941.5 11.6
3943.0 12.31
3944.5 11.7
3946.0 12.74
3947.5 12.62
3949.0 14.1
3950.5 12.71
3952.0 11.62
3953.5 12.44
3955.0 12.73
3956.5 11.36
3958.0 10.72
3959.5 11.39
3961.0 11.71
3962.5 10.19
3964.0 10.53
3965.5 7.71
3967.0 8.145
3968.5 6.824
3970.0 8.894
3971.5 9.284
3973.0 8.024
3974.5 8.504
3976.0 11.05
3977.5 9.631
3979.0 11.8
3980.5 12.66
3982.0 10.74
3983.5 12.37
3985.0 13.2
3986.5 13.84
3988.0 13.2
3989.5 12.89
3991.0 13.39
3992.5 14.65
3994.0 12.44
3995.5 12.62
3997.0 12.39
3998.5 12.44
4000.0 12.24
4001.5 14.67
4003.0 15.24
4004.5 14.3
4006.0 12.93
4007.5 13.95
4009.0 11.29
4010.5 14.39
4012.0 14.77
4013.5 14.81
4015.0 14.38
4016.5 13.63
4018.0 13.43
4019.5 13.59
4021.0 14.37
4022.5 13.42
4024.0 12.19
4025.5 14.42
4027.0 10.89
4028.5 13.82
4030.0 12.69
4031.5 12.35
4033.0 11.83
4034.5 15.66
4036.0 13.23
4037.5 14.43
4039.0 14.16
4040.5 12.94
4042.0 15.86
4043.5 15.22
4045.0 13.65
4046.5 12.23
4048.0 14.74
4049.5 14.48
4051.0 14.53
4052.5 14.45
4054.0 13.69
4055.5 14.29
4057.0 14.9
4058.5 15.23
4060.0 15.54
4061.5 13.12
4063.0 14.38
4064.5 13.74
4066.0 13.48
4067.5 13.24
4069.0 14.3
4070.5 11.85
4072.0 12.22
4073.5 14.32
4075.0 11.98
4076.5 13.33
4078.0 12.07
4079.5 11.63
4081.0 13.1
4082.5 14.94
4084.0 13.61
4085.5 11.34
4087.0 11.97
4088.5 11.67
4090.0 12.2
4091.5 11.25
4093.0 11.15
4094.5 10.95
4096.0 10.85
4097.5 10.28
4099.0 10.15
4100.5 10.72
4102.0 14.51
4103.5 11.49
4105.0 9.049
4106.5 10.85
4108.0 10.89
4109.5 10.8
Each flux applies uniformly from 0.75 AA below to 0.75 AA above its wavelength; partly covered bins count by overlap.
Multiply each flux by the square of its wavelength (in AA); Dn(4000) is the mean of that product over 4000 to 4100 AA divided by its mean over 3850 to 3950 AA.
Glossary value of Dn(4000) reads 1.3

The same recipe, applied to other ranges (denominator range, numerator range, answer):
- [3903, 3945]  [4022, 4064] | 1.31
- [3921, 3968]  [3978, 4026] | 1.25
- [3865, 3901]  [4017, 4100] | 1.31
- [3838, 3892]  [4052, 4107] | 1.27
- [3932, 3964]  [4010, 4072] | 1.29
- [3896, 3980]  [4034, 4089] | 1.32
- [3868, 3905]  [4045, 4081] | 1.37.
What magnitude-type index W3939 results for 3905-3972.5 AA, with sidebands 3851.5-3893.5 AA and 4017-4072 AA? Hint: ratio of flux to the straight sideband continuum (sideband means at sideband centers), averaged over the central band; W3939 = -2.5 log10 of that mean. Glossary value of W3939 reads 0.11 mag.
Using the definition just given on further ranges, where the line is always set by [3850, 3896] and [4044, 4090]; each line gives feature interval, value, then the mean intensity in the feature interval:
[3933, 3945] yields 0.15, 10.4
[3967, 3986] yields 0.21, 10.2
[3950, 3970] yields 0.16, 10.5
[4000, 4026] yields -0.08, 13.8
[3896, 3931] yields -0.01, 11.8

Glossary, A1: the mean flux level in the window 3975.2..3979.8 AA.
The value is 10.8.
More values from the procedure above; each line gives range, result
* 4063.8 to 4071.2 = 13.3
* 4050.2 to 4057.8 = 14.4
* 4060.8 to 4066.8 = 13.7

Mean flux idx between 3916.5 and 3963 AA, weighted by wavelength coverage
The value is 11.3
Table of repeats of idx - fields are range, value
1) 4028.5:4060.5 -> 14.1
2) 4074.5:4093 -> 12.4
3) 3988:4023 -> 13.6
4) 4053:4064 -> 14.4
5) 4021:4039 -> 13.3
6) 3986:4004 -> 13.3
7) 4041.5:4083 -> 13.8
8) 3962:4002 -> 11.3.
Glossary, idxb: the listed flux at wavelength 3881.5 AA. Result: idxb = 11.01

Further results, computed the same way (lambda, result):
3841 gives 8.735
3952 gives 11.62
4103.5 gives 11.49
